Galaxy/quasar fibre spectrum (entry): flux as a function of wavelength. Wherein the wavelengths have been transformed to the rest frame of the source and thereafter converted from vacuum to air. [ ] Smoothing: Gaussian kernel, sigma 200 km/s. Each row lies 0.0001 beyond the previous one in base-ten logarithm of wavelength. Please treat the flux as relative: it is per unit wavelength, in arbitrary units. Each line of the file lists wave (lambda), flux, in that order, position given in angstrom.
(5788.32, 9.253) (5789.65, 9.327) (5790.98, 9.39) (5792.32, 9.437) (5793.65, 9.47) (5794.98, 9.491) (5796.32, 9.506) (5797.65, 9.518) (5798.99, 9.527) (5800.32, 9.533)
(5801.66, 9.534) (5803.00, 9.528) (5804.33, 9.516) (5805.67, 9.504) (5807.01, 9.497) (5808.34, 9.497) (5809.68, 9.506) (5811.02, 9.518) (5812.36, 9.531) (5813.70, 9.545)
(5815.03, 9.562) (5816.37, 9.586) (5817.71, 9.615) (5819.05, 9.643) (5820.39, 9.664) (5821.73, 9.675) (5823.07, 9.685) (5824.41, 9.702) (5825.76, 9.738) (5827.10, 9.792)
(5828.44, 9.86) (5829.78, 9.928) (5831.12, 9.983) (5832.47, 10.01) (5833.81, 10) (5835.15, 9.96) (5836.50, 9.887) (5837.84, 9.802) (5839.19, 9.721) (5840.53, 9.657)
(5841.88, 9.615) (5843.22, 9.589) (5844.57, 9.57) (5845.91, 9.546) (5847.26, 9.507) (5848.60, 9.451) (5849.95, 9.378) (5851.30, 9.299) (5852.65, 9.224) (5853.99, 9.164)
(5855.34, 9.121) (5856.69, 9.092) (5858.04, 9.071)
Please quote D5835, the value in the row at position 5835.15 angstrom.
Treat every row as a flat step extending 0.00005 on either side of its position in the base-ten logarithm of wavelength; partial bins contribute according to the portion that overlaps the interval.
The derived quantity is 9.96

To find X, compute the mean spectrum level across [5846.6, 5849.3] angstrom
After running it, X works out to 9.49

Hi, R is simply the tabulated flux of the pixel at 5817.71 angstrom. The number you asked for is 9.615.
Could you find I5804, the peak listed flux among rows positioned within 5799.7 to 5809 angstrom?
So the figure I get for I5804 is 9.534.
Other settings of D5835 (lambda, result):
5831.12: 9.983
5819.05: 9.643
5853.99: 9.164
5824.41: 9.702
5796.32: 9.506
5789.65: 9.327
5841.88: 9.615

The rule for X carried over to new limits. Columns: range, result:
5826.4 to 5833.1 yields 9.91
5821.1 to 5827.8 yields 9.71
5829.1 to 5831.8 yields 9.95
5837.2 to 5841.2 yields 9.72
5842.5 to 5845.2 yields 9.58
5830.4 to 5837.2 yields 9.97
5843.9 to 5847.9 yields 9.55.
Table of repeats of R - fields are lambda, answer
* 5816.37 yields 9.586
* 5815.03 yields 9.562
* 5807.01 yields 9.497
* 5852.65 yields 9.224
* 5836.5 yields 9.887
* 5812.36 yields 9.531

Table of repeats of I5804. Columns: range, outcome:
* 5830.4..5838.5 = 10.01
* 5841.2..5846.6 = 9.615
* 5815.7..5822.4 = 9.675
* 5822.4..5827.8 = 9.792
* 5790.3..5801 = 9.533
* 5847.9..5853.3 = 9.451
